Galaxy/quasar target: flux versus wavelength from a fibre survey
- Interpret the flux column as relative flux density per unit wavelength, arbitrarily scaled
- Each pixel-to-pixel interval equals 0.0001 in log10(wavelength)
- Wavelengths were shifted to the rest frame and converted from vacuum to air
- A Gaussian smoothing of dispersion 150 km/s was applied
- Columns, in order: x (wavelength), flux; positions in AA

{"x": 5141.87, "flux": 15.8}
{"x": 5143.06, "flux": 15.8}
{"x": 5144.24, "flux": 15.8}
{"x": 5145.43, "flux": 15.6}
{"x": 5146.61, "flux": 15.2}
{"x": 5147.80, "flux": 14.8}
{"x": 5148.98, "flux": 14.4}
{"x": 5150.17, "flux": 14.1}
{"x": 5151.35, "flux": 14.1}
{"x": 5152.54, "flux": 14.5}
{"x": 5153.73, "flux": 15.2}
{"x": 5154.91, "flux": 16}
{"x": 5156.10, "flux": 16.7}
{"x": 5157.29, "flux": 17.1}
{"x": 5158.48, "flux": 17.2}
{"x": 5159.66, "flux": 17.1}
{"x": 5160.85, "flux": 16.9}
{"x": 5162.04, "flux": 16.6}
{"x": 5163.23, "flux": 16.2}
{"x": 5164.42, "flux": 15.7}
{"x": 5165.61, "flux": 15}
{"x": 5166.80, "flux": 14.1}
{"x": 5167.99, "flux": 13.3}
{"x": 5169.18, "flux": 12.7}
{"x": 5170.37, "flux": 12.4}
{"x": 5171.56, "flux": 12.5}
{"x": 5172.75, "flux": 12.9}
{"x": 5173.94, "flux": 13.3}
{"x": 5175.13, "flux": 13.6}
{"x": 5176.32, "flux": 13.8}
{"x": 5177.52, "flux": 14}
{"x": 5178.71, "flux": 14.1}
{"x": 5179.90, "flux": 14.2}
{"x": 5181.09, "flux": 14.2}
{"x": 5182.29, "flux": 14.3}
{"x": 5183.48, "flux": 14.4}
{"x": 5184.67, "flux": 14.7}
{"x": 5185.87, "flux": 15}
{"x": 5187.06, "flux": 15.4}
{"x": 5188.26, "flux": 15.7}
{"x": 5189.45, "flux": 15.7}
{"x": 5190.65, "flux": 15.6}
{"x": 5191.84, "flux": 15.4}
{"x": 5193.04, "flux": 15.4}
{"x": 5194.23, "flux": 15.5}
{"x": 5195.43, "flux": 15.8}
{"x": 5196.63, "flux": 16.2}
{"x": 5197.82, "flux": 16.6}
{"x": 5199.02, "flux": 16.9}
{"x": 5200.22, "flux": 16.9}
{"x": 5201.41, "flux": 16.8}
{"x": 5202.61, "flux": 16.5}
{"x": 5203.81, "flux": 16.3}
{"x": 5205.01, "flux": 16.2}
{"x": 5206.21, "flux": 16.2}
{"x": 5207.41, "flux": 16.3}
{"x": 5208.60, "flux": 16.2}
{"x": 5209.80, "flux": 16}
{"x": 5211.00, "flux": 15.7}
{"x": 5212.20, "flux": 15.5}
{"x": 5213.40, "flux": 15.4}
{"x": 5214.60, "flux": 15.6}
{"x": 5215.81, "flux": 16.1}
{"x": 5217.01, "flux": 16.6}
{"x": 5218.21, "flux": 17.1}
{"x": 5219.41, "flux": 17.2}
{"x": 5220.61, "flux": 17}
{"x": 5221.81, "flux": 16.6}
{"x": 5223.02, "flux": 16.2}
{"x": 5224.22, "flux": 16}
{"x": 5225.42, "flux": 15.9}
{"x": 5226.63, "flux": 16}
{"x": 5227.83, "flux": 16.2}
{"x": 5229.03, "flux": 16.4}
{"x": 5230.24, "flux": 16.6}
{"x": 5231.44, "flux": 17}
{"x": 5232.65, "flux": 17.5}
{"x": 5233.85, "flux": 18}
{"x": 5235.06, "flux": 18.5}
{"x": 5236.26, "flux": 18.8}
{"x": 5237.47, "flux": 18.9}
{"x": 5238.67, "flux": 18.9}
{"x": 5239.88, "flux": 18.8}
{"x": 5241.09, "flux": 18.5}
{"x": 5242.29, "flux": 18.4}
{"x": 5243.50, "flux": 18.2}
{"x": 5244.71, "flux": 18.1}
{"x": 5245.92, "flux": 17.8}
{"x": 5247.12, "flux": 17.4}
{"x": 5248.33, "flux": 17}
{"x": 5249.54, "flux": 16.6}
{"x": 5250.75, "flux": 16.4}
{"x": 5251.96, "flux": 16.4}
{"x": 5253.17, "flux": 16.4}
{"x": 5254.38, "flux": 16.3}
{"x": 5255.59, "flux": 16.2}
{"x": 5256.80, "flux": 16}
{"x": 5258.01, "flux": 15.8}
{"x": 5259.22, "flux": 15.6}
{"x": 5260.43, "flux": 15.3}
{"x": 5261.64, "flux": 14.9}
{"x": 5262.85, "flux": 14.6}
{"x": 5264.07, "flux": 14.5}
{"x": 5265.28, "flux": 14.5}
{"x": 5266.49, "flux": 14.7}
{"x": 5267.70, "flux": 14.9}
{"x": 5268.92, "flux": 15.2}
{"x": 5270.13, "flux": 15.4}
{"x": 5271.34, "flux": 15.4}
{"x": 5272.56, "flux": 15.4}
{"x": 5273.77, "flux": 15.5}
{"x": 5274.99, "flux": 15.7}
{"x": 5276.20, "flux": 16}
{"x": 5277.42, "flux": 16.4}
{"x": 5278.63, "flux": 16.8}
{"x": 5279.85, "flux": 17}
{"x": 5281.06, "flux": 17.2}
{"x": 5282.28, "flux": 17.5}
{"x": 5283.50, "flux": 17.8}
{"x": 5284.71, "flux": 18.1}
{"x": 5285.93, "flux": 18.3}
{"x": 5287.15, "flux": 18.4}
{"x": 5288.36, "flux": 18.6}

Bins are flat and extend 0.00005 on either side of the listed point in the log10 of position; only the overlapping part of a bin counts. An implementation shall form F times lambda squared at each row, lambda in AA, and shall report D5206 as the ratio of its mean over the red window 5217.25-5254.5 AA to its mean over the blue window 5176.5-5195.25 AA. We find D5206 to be 1.2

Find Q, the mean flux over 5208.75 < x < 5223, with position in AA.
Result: 16.2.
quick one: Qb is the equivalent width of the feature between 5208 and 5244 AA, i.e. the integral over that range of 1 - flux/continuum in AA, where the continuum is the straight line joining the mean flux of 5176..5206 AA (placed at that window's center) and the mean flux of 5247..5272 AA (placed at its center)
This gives -3.3 AA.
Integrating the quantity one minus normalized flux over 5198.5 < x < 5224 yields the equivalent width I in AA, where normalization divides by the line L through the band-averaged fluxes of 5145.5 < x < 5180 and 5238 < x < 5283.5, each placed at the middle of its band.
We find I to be -1.3 AA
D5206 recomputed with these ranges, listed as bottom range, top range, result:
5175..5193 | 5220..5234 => 1.14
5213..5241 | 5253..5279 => 0.92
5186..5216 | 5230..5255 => 1.12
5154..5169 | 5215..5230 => 1.06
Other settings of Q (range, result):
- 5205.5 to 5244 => 16.9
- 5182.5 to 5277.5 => 16.3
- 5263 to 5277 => 15.2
